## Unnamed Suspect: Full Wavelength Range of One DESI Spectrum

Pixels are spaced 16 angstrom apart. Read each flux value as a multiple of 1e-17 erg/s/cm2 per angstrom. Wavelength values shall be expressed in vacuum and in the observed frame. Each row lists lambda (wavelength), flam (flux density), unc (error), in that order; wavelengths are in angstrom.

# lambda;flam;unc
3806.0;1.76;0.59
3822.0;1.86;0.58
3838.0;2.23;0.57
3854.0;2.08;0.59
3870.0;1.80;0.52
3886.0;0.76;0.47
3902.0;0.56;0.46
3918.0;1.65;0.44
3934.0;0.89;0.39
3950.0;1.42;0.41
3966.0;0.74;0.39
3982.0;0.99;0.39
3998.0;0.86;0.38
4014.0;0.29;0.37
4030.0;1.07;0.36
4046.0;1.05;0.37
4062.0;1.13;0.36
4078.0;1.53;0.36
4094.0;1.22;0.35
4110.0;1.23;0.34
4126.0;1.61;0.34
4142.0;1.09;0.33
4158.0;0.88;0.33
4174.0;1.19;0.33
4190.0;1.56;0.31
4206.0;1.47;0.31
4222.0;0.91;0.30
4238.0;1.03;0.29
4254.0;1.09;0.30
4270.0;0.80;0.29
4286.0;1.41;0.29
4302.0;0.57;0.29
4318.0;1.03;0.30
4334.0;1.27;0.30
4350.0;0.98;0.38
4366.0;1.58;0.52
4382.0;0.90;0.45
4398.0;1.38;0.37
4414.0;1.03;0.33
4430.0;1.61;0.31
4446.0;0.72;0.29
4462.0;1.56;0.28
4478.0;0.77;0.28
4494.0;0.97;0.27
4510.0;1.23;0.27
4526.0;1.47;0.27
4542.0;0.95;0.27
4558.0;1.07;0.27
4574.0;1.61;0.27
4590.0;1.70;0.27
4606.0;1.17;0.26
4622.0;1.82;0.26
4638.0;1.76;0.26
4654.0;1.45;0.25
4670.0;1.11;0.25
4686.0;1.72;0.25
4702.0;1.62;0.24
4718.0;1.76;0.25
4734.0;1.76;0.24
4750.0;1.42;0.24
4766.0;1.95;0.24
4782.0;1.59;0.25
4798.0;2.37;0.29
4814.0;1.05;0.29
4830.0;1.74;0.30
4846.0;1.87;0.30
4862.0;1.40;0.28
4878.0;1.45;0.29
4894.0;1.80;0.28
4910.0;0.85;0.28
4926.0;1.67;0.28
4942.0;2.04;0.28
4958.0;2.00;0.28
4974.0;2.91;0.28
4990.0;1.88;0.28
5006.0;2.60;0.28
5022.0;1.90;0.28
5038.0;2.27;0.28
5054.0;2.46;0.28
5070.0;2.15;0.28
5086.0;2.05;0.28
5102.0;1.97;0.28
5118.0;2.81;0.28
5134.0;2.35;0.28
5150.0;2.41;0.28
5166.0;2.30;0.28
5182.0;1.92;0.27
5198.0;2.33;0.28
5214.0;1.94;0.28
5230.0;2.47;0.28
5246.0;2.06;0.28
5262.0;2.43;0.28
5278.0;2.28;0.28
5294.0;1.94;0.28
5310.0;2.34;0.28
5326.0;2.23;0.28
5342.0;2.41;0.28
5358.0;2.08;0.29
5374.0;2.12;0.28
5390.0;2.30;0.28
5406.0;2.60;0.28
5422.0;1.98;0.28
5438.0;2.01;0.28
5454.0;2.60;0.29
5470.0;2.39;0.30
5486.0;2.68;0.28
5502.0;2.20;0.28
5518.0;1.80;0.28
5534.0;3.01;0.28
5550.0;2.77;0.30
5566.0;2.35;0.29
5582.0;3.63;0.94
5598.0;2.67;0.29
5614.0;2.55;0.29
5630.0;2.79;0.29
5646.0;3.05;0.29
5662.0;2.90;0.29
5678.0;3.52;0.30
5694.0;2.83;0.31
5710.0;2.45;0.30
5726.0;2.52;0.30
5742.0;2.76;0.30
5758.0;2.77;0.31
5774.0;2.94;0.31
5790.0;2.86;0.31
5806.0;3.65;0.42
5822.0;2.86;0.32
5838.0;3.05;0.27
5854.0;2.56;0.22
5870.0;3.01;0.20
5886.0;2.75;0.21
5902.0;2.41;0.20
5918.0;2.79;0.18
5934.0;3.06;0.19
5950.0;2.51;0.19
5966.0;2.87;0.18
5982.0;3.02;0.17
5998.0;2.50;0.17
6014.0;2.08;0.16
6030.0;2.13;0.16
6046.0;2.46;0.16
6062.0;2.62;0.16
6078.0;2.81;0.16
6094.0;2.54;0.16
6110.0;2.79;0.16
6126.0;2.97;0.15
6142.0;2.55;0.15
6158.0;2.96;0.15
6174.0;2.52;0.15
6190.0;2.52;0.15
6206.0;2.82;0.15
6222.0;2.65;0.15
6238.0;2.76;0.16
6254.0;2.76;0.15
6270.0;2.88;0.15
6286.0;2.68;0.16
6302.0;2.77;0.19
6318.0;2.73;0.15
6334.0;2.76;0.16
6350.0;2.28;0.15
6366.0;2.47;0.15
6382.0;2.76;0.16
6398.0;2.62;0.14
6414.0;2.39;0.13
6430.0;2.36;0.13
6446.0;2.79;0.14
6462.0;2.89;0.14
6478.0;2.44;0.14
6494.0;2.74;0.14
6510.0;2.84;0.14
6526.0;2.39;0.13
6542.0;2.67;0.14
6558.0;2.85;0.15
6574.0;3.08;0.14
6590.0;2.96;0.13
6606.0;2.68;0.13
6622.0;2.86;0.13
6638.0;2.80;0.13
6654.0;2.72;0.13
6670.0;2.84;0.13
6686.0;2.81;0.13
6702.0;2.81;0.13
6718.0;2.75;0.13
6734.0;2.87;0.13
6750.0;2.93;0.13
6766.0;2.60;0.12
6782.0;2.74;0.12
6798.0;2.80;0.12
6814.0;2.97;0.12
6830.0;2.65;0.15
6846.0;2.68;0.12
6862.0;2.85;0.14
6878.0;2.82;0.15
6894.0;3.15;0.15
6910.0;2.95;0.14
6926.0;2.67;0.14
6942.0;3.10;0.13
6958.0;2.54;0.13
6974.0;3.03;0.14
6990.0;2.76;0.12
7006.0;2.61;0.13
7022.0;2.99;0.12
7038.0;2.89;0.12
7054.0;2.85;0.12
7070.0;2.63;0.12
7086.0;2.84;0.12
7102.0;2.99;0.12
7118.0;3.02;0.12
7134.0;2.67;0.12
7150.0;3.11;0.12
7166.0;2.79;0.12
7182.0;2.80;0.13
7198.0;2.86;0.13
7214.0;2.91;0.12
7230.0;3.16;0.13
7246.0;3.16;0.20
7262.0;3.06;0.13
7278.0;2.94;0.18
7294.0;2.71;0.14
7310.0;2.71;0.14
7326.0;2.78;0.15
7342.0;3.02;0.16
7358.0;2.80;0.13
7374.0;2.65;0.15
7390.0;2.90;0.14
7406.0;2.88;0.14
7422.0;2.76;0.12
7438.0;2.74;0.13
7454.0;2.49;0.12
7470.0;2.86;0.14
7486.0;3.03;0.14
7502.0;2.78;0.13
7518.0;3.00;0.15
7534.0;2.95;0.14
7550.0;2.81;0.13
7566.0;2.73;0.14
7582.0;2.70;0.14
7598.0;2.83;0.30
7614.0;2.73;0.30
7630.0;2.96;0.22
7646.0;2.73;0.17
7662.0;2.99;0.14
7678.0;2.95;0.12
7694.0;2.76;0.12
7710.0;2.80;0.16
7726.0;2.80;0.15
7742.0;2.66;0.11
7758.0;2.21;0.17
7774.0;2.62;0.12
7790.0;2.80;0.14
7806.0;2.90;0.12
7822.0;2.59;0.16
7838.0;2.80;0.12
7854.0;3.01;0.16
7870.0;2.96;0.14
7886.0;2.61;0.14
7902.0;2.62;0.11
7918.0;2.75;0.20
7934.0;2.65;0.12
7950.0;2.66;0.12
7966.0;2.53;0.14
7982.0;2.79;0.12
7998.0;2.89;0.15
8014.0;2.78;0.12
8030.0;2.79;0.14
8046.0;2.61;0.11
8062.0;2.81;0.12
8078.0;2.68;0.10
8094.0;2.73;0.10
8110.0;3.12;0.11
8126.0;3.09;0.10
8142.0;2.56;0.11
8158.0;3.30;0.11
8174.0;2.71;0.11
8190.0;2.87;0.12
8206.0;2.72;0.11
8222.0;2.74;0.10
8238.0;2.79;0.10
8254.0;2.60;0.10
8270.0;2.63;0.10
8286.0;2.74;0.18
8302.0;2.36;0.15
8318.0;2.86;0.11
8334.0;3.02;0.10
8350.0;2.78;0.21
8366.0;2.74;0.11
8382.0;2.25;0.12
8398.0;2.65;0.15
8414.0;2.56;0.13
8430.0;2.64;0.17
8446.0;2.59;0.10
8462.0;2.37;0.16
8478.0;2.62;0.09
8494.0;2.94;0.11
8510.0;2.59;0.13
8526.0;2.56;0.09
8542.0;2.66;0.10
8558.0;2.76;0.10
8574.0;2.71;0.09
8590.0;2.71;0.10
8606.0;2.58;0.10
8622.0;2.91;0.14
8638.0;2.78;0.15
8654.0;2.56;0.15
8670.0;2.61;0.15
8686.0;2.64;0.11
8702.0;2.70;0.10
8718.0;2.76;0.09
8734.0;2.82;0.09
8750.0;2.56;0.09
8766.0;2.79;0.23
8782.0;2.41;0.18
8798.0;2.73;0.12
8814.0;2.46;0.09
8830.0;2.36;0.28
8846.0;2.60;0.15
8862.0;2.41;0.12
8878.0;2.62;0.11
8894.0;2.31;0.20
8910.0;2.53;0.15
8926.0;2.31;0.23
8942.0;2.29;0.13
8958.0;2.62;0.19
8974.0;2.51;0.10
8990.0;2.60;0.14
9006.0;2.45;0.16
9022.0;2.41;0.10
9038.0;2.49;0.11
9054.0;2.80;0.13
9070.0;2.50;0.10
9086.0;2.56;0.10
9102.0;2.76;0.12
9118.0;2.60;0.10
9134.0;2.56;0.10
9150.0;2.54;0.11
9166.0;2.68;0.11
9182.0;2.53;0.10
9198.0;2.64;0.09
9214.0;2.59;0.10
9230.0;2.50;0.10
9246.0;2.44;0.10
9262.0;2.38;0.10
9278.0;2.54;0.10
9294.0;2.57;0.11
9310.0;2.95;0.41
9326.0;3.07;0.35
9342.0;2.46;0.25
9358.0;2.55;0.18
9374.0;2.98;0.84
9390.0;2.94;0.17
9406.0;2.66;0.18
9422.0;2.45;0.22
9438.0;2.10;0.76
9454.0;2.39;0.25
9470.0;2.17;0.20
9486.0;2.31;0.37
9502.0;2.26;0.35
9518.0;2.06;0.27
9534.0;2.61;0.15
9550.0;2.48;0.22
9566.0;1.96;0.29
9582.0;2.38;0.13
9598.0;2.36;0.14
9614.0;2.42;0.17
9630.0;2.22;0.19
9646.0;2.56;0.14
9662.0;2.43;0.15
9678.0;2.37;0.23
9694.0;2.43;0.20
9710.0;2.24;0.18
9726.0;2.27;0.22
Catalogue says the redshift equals 0.239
